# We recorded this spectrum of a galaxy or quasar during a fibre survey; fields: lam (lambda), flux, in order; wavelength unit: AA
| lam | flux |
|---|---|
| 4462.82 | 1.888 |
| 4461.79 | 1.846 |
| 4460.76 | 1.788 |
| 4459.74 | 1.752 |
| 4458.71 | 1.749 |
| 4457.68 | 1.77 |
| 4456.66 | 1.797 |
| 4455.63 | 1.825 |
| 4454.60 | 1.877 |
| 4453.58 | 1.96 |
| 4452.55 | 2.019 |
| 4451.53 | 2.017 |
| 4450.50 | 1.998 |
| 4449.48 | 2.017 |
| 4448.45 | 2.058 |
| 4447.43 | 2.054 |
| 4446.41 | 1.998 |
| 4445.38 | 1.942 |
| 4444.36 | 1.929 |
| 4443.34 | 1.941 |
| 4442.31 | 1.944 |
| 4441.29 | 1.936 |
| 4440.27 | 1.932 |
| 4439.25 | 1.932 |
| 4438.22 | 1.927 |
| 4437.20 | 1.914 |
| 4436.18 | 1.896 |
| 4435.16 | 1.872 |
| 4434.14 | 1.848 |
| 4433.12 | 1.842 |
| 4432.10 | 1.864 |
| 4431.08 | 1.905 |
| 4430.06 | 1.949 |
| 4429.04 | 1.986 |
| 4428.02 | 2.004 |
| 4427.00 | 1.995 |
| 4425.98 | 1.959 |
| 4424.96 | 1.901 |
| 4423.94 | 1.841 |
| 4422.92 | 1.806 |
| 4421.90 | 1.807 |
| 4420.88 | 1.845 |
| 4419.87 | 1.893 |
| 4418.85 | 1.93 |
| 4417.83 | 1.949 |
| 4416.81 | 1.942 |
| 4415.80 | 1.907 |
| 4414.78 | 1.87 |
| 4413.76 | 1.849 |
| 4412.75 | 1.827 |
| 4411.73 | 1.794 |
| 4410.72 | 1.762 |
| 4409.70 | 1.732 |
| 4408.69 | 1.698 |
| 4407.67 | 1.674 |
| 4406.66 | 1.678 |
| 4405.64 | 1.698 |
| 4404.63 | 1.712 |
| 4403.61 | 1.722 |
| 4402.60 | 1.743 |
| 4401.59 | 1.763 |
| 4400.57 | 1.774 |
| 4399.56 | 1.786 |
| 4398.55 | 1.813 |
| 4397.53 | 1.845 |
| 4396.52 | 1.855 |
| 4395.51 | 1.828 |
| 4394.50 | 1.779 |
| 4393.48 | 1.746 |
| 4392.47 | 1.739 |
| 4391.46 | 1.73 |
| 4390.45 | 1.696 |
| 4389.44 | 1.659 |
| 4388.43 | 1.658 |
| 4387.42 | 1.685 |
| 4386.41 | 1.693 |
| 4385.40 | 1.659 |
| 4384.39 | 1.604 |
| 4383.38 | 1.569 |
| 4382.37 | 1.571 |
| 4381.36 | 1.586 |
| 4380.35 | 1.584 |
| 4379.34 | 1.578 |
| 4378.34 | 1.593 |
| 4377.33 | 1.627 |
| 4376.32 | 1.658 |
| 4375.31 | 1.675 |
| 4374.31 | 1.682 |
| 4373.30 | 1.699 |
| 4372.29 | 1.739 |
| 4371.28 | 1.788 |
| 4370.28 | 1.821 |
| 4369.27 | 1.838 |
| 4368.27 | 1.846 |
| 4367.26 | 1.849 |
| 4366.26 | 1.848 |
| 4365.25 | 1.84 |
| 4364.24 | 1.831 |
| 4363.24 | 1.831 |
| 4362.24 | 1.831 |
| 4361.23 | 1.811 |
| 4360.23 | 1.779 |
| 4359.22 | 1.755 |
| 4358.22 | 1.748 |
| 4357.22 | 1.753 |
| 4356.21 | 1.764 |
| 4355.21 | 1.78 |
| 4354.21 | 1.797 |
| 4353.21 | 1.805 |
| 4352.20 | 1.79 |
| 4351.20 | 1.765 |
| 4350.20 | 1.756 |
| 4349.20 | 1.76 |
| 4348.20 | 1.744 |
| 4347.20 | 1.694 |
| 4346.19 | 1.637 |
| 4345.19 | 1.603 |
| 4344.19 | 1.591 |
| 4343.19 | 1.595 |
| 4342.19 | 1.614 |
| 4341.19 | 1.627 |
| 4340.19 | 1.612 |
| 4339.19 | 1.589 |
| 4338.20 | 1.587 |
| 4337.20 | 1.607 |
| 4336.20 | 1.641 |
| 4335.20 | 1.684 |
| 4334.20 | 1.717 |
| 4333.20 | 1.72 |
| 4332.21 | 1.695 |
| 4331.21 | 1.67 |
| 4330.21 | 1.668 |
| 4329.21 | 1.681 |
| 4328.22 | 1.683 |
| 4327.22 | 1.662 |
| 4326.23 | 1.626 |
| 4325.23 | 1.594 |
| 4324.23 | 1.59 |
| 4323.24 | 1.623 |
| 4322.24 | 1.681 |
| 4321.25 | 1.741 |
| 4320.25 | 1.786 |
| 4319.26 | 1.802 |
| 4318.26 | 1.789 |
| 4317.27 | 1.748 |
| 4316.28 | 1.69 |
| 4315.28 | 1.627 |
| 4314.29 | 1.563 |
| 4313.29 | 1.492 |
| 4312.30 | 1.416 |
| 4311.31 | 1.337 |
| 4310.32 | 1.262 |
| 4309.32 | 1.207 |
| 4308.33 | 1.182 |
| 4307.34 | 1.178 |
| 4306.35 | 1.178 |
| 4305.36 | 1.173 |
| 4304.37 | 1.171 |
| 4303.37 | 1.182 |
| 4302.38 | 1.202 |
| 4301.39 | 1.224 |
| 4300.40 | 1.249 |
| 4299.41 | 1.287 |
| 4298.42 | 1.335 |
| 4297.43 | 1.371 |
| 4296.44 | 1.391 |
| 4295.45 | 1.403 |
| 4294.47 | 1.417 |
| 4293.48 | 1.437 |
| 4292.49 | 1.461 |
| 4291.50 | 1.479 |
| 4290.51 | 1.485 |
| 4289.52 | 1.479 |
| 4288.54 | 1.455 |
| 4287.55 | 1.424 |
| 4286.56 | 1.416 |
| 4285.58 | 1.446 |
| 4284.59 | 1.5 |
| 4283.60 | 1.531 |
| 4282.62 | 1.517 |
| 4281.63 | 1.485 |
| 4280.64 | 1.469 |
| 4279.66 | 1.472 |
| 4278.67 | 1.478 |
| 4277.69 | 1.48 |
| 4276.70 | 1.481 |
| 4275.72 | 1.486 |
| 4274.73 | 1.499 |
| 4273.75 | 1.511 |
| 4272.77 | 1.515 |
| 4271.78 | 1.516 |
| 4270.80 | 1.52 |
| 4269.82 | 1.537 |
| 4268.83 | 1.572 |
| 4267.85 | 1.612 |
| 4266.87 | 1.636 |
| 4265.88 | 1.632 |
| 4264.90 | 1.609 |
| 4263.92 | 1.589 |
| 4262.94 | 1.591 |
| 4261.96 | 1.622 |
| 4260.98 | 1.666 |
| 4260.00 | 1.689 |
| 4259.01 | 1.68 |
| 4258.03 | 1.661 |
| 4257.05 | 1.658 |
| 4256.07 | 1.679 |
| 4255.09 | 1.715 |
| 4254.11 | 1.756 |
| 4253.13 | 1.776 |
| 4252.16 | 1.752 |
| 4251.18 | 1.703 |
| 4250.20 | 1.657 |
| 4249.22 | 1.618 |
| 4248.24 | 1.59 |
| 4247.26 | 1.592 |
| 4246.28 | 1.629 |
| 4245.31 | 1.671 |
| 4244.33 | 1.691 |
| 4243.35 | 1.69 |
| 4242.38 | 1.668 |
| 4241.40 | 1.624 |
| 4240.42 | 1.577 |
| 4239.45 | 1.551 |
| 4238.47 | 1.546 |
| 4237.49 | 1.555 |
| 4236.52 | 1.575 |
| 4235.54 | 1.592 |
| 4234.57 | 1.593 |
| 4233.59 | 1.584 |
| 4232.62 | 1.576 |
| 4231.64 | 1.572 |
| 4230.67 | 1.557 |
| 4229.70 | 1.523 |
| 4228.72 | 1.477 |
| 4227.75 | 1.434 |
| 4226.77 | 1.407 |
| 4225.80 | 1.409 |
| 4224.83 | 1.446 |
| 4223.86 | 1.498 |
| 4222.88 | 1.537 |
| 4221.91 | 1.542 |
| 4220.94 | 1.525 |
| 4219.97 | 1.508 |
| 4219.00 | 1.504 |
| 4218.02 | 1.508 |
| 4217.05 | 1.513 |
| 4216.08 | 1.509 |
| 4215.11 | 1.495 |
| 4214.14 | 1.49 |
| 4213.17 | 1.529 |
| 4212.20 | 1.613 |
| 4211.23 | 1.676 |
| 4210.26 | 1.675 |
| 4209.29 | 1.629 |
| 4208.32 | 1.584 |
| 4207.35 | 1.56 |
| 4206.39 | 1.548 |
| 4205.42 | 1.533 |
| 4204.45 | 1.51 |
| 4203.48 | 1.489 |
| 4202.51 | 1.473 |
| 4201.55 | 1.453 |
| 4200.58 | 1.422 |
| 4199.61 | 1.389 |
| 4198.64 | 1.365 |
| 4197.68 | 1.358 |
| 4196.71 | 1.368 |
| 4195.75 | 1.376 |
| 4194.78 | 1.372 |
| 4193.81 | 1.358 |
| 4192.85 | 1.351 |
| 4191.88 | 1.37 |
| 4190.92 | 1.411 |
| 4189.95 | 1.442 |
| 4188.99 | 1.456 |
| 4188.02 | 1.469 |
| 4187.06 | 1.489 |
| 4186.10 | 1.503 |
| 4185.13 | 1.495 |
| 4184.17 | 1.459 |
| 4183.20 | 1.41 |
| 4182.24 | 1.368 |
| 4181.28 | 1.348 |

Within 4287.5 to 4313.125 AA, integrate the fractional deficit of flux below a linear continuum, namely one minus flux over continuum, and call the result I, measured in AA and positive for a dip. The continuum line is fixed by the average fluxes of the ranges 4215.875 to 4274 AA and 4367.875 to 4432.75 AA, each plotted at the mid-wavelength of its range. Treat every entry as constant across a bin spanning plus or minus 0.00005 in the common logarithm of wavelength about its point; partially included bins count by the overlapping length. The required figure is 5.12 AA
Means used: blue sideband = 1.59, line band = 1.32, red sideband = 1.77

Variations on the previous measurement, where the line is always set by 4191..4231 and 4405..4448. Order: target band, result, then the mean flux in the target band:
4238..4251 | -0.7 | 1.62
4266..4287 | 1.2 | 1.51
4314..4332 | 0.1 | 1.68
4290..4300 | 1.4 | 1.4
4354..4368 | -0.3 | 1.8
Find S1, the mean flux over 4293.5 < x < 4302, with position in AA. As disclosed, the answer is 1.34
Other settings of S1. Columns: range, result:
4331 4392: 1.7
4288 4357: 1.55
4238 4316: 1.5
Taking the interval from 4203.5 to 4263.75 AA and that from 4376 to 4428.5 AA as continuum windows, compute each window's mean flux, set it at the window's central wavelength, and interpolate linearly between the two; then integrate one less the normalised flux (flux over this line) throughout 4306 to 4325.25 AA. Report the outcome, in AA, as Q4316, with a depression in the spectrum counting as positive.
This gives 1.7 AA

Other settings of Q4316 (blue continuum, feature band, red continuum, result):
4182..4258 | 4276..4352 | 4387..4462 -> 7.2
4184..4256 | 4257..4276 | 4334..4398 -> 0.0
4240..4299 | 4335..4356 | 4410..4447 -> 0.5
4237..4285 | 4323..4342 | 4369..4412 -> 0.1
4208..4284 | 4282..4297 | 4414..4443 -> 1.8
